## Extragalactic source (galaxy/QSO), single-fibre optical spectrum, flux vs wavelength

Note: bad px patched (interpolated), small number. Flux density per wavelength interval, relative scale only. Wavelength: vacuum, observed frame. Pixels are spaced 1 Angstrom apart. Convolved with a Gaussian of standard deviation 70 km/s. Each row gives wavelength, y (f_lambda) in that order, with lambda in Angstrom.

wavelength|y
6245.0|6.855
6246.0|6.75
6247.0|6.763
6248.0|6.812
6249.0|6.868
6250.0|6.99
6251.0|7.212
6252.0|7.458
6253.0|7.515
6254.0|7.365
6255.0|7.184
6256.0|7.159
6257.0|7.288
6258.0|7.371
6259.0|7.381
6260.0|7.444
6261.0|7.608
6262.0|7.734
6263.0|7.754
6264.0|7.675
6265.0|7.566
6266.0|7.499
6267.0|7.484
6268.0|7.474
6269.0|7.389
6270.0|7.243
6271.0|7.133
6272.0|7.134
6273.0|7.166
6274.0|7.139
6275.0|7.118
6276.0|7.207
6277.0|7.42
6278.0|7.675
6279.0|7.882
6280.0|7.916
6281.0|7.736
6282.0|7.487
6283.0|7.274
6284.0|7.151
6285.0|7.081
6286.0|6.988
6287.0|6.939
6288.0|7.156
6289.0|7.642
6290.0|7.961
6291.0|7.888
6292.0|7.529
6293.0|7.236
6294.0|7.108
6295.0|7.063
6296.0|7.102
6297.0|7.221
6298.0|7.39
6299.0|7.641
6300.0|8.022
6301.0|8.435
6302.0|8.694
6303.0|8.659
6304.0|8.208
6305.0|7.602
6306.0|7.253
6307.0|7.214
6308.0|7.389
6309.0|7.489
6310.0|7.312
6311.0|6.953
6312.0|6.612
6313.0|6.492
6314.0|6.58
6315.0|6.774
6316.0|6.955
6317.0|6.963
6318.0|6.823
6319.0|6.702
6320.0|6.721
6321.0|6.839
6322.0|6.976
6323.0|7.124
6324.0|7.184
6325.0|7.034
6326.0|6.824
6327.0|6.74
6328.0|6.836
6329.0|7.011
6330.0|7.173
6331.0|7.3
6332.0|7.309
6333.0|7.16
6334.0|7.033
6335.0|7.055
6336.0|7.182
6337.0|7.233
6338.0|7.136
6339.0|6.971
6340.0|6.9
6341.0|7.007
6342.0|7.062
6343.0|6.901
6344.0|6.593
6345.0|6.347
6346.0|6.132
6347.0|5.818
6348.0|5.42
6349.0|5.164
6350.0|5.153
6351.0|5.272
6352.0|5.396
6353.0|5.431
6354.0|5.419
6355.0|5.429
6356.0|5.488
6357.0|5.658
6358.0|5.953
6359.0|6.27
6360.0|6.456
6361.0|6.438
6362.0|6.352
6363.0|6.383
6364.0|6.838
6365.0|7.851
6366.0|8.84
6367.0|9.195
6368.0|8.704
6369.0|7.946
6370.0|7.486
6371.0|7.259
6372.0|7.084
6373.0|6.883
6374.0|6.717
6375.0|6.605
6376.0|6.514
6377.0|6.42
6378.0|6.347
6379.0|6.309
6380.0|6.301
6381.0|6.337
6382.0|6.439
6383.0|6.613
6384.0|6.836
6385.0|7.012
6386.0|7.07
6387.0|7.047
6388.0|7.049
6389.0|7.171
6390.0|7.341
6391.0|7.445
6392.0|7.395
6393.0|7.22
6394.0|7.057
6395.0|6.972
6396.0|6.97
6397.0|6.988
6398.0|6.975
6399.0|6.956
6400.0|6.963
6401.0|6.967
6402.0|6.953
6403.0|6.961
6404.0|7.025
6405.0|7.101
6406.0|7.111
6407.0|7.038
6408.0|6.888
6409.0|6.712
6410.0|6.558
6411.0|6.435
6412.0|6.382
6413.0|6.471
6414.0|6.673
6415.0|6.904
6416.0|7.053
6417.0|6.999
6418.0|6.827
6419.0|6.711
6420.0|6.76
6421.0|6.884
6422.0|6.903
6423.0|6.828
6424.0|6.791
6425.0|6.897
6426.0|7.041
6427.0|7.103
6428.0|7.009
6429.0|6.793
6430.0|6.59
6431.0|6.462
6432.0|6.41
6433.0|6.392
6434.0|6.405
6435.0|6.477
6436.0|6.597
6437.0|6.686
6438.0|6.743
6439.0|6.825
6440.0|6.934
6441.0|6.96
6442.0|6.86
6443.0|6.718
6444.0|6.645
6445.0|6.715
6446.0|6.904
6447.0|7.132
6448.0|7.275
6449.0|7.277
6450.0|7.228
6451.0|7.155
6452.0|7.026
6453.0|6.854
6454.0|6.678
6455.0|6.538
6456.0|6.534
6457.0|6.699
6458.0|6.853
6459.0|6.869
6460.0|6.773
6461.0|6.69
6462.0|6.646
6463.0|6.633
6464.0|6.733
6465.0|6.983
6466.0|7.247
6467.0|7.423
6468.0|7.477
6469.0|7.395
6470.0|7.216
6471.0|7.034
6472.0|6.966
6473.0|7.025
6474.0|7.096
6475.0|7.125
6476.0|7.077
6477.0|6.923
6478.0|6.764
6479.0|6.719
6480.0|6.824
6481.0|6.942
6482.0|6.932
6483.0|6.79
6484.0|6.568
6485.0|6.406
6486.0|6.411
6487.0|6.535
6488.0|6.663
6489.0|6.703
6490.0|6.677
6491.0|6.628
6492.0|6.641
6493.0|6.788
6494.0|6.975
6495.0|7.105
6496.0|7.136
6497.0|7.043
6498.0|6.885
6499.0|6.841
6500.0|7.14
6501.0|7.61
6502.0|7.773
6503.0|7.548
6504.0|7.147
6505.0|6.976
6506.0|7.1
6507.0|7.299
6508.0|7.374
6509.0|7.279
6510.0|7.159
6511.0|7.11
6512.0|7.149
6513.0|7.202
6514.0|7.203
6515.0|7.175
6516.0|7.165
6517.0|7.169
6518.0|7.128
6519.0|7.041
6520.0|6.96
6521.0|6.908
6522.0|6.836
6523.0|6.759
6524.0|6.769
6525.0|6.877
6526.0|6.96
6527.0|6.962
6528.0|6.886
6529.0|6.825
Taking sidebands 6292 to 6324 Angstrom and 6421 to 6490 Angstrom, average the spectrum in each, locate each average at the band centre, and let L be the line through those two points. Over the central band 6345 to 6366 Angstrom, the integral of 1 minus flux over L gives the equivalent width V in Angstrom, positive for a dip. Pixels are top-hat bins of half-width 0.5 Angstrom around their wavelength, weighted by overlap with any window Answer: 3.4 Angstrom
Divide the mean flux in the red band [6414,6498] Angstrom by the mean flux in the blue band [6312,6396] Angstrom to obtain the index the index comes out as 1.01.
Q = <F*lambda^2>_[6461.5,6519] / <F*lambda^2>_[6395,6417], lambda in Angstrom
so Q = 1.0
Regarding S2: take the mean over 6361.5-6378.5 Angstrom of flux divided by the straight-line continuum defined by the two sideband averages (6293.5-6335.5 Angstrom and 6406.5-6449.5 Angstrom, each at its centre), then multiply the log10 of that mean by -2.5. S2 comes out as -0.04 mag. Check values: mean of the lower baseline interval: 7.21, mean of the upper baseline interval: 6.78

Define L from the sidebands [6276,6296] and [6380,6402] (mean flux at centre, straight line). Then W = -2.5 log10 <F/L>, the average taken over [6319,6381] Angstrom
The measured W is 0.07 mag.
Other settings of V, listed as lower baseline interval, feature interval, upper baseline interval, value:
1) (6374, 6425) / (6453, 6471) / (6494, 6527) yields 0.23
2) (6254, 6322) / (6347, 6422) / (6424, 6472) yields 3.49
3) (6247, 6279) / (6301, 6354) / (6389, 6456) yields 2.24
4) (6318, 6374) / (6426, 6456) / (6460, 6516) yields 0.45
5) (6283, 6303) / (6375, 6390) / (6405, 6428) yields 0.68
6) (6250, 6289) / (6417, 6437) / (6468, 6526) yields 1.07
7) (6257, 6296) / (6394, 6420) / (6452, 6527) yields 0.98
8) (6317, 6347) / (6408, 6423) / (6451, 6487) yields 0.34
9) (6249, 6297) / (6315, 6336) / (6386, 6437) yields 0.57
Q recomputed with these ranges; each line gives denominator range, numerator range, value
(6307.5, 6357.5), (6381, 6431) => 1.07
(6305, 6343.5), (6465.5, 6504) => 1.05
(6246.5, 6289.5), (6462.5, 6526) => 1.02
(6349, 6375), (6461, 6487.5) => 1.08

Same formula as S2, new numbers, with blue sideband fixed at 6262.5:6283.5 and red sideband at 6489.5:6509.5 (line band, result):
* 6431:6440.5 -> 0.09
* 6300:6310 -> -0.07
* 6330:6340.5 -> 0.03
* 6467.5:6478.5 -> 0.01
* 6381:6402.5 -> 0.04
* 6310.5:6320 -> 0.10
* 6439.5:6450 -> 0.03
